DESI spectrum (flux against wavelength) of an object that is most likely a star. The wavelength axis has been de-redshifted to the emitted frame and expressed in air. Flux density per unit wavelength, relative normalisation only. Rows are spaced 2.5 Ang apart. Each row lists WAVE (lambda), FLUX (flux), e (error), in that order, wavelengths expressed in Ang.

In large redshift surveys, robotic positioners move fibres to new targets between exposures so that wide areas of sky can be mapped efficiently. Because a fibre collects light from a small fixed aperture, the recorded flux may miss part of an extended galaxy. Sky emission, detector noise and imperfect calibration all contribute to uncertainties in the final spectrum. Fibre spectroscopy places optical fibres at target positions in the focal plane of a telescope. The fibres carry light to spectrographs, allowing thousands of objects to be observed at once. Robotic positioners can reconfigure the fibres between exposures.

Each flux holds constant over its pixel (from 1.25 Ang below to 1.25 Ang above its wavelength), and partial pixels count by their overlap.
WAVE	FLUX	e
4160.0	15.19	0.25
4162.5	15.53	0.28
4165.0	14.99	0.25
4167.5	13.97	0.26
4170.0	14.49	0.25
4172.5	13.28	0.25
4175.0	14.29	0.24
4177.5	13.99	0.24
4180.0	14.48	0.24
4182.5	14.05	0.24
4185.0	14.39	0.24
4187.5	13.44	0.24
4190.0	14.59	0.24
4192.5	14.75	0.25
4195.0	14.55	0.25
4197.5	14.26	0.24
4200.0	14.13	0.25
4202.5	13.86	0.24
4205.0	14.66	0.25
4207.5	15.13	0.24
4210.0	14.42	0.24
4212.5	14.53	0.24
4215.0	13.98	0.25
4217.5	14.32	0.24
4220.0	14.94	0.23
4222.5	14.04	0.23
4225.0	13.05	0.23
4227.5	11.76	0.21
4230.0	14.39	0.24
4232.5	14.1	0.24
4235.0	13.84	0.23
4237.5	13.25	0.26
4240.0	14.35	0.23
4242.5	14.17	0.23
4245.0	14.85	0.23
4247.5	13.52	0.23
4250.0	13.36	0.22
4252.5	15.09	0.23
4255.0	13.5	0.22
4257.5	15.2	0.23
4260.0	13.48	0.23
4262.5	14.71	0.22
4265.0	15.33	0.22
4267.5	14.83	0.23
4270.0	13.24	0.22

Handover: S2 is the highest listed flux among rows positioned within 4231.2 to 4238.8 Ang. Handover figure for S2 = 14.1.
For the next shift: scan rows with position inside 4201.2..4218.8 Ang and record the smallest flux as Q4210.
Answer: 13.86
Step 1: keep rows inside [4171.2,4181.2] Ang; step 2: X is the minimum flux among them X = 13.28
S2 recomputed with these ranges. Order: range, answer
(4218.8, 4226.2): 14.94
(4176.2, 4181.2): 14.48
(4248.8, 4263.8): 15.2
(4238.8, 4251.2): 14.85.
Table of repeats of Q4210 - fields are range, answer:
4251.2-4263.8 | 13.48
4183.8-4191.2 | 13.44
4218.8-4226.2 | 13.05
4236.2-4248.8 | 13.25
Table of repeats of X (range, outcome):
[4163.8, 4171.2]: 13.97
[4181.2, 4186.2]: 14.05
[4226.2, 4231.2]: 11.76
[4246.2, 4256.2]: 13.36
